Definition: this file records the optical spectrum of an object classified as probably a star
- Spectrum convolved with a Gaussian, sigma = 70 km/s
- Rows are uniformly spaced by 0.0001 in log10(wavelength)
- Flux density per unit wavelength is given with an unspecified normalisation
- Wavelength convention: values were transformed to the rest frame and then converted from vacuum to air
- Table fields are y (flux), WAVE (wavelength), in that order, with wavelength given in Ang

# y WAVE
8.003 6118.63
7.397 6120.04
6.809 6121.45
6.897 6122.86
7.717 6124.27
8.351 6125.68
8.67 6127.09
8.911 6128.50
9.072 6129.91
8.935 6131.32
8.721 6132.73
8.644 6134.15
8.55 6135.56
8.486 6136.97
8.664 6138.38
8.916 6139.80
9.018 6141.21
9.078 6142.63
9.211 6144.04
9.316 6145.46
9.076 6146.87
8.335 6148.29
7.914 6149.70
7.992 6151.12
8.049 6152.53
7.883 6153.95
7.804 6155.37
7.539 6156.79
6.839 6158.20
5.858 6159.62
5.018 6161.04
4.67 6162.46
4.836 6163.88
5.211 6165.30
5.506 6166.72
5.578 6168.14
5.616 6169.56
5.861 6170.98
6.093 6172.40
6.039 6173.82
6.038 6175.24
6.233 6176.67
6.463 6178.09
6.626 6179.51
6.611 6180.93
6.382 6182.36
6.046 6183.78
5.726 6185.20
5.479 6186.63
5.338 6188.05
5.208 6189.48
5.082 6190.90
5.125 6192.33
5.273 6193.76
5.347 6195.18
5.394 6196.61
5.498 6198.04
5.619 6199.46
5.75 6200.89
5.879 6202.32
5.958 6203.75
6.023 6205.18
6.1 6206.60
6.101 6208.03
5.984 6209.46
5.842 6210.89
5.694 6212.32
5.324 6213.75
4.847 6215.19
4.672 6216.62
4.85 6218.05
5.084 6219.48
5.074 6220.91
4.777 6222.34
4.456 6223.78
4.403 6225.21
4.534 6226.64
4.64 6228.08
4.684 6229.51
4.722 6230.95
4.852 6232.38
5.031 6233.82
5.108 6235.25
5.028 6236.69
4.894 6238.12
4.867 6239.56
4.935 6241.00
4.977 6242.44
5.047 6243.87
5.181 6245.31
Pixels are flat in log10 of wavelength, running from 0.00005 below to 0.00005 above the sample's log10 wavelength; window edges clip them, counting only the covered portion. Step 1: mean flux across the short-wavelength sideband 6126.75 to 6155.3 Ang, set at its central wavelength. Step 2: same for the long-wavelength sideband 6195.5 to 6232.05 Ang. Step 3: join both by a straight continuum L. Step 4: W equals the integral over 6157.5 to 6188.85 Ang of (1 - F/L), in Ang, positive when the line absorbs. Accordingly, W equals 5.7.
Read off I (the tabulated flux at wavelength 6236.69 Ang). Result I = 5.028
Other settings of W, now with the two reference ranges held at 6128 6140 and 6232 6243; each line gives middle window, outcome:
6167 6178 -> 2.1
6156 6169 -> 3.4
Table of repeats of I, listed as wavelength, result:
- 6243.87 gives 5.047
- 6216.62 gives 4.672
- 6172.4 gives 6.093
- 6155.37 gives 7.804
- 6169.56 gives 5.616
